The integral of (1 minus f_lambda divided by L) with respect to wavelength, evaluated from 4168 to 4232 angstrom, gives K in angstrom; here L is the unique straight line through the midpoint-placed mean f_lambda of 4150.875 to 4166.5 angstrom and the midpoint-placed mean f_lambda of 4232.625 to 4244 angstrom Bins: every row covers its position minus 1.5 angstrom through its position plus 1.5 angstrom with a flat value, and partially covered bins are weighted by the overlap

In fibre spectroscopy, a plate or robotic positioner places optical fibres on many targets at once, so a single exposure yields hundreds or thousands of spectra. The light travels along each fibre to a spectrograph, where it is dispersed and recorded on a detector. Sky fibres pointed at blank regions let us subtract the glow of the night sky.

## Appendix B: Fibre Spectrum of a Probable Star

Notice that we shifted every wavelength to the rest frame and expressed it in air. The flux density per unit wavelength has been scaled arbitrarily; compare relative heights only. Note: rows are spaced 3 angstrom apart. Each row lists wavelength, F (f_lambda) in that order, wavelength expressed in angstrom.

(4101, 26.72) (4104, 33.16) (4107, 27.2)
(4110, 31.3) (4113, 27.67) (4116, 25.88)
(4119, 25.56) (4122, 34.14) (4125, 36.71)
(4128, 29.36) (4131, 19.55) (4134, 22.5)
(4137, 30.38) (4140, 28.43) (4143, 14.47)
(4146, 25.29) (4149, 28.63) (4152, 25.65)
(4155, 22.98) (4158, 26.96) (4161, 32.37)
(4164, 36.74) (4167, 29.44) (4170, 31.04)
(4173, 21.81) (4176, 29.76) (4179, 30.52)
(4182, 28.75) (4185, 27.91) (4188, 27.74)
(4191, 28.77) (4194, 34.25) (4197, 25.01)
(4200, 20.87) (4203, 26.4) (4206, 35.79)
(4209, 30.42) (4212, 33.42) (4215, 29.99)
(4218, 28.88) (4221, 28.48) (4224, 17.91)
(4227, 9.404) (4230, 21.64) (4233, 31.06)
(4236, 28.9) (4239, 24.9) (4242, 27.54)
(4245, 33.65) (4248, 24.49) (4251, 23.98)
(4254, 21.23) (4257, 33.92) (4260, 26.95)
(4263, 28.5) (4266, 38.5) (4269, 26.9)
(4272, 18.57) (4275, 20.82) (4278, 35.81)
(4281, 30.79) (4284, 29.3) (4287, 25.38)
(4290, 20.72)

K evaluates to 3.17 angstrom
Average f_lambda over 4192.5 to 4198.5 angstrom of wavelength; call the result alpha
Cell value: 29.6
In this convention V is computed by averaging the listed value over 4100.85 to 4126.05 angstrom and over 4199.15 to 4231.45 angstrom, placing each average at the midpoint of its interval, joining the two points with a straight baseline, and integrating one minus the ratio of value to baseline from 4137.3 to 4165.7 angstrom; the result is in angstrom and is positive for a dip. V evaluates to 1.3 angstrom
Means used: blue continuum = 29.9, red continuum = 25.9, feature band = 27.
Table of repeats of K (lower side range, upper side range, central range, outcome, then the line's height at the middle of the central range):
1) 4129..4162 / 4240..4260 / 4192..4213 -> -2.37 angstrom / 26.4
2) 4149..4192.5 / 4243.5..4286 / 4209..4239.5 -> 2.78 angstrom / 28.3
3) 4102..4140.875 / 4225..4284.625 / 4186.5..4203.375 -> 0.21 angstrom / 27.6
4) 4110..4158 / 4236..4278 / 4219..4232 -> 3.33 angstrom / 27.1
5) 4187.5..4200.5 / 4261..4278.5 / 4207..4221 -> -1.44 angstrom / 27.8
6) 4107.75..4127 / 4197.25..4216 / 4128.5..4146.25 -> 3.70 angstrom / 29.9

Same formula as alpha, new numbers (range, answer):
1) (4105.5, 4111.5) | 29.2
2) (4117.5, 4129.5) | 31.4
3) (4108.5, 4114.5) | 29.5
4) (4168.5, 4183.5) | 28.4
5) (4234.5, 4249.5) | 27.9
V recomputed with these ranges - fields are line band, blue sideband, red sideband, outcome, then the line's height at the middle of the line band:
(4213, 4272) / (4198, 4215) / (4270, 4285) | 3.3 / 28.1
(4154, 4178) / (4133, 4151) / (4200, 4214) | -1.8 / 27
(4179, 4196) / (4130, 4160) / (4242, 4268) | -2.0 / 26.3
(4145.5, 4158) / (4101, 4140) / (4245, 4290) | 1.1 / 28.3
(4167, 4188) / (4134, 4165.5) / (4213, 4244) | -1.6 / 26.3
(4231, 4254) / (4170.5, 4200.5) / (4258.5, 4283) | 0.8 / 28.2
